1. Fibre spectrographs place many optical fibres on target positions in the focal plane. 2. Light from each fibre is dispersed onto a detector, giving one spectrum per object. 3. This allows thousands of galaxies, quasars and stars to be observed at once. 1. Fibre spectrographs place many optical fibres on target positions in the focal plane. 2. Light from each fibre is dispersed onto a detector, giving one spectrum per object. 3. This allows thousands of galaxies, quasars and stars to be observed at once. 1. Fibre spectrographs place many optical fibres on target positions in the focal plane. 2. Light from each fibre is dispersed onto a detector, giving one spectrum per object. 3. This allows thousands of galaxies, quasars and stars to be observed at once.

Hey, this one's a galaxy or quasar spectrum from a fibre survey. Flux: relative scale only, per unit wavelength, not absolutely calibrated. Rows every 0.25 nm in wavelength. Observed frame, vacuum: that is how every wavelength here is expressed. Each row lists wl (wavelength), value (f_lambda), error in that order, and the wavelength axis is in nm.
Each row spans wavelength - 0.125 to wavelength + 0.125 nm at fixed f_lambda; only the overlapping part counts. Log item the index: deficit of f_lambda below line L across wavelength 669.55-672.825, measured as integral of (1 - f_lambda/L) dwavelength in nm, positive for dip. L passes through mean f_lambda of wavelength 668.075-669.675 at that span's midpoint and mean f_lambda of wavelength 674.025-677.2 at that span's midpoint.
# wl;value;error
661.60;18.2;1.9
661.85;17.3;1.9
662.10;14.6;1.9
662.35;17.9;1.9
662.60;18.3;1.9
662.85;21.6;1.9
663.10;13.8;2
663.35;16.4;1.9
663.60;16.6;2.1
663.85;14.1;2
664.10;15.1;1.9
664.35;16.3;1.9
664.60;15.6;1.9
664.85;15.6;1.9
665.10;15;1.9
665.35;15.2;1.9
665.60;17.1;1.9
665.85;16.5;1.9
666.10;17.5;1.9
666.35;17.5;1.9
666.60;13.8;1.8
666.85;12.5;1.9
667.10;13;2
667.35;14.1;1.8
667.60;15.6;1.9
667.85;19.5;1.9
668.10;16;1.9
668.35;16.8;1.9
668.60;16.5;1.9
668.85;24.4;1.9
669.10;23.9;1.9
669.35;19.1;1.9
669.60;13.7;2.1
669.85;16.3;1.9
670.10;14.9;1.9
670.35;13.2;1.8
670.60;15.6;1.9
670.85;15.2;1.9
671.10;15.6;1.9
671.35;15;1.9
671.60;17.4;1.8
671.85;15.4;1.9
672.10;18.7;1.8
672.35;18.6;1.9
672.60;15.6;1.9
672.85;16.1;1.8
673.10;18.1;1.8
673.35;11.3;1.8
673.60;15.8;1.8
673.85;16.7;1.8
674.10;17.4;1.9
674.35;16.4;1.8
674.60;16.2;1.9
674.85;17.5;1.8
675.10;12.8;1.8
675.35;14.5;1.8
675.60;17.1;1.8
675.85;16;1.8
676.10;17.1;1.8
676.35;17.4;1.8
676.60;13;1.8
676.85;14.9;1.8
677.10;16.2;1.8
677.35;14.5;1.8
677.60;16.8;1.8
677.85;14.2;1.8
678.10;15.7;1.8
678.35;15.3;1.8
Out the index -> 0.37 nm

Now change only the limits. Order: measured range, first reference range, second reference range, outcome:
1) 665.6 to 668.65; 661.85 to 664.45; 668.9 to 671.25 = 0.141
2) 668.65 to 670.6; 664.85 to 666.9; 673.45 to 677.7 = -0.238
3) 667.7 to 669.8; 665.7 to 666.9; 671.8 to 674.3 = -0.342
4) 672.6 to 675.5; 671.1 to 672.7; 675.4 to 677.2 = 0.106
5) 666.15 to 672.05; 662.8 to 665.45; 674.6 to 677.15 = -0.232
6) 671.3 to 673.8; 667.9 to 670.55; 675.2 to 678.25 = 0.060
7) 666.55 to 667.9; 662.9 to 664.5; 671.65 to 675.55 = 0.111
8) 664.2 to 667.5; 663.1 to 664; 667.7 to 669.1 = 0.332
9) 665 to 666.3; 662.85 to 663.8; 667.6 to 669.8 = 0.066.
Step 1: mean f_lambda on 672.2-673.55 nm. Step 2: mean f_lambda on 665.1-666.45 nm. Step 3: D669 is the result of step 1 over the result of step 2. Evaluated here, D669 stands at 0.96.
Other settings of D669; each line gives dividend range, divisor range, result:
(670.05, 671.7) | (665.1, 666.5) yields 0.92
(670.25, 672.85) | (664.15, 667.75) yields 1.04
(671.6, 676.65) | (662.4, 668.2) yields 1.01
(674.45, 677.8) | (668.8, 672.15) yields 0.93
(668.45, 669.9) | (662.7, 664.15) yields 1.17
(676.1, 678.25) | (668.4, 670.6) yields 0.88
